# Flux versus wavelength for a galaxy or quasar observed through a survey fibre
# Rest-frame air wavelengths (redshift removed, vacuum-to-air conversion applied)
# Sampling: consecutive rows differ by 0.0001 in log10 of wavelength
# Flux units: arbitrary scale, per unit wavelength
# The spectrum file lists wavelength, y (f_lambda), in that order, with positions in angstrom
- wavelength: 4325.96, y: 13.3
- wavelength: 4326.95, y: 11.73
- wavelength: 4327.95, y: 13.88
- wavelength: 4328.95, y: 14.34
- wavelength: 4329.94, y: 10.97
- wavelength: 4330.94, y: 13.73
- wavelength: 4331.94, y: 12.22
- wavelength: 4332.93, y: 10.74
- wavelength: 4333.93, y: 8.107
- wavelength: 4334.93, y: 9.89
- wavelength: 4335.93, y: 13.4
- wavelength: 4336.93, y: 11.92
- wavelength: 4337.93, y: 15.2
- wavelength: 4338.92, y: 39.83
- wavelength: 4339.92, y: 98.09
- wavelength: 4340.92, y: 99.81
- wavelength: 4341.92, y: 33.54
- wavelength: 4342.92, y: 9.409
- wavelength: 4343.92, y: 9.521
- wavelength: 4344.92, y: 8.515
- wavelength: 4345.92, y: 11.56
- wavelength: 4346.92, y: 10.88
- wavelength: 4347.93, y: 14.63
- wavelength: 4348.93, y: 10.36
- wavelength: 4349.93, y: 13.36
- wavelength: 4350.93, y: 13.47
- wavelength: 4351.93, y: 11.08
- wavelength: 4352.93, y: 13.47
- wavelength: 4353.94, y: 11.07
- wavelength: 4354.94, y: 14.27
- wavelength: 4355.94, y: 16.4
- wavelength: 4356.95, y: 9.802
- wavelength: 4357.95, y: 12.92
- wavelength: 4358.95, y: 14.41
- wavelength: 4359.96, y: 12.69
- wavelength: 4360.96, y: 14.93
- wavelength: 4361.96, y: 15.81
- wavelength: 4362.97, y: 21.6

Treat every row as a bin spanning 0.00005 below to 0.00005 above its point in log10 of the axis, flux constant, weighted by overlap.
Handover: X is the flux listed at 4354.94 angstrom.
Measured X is 14.27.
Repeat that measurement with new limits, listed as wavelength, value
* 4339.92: 98.09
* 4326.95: 11.73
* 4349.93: 13.36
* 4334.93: 9.89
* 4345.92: 11.56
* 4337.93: 15.2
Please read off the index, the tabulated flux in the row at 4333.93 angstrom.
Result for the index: 8.107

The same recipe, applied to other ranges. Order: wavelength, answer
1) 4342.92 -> 9.409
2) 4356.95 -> 9.802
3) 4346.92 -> 10.88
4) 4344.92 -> 8.515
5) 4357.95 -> 12.92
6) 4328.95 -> 14.34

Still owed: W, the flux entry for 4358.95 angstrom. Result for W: 14.41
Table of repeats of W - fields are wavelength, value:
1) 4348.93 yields 10.36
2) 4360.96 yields 14.93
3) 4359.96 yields 12.69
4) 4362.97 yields 21.6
